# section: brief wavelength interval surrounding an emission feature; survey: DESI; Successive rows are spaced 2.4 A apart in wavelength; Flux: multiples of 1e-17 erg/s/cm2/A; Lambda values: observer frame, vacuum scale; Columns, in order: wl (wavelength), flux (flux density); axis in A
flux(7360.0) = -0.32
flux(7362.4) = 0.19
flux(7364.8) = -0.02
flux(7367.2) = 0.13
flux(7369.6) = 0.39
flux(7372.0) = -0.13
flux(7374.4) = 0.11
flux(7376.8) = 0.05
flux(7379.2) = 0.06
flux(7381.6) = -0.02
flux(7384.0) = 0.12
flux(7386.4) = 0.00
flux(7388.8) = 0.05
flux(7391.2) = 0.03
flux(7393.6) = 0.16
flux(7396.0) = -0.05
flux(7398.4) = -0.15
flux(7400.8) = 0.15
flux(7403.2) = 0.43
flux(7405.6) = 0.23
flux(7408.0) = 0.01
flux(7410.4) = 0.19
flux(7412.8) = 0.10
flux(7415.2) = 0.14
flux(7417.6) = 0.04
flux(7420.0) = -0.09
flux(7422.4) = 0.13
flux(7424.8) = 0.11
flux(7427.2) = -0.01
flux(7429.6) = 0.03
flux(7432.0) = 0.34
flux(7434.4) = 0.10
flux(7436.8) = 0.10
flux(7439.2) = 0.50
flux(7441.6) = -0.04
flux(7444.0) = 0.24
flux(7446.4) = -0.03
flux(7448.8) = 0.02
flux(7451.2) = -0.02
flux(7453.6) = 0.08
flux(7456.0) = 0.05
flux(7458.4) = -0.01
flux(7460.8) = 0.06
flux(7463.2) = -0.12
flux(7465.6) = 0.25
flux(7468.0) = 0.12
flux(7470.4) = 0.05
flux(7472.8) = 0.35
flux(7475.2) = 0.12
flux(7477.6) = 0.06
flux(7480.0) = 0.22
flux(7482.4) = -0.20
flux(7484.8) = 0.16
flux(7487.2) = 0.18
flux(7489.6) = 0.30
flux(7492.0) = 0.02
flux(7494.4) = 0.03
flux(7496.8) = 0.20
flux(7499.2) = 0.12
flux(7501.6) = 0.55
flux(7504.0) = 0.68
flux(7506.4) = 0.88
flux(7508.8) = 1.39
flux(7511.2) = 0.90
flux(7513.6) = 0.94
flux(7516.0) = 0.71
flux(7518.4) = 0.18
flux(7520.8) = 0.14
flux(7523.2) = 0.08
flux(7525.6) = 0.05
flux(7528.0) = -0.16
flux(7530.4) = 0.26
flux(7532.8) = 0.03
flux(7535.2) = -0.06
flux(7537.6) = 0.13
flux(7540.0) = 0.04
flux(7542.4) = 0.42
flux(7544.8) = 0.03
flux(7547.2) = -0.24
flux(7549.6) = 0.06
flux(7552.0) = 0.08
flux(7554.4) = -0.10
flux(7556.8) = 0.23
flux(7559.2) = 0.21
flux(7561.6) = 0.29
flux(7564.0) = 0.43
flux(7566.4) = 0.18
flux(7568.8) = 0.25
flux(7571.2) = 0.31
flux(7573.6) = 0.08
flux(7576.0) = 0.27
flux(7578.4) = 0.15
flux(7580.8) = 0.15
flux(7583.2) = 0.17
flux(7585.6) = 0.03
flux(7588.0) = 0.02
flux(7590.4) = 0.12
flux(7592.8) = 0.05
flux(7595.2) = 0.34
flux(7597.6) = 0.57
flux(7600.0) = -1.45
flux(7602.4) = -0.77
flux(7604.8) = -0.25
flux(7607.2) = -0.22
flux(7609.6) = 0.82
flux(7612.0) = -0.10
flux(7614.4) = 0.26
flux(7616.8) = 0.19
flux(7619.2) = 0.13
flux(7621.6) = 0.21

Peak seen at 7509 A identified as [O II]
